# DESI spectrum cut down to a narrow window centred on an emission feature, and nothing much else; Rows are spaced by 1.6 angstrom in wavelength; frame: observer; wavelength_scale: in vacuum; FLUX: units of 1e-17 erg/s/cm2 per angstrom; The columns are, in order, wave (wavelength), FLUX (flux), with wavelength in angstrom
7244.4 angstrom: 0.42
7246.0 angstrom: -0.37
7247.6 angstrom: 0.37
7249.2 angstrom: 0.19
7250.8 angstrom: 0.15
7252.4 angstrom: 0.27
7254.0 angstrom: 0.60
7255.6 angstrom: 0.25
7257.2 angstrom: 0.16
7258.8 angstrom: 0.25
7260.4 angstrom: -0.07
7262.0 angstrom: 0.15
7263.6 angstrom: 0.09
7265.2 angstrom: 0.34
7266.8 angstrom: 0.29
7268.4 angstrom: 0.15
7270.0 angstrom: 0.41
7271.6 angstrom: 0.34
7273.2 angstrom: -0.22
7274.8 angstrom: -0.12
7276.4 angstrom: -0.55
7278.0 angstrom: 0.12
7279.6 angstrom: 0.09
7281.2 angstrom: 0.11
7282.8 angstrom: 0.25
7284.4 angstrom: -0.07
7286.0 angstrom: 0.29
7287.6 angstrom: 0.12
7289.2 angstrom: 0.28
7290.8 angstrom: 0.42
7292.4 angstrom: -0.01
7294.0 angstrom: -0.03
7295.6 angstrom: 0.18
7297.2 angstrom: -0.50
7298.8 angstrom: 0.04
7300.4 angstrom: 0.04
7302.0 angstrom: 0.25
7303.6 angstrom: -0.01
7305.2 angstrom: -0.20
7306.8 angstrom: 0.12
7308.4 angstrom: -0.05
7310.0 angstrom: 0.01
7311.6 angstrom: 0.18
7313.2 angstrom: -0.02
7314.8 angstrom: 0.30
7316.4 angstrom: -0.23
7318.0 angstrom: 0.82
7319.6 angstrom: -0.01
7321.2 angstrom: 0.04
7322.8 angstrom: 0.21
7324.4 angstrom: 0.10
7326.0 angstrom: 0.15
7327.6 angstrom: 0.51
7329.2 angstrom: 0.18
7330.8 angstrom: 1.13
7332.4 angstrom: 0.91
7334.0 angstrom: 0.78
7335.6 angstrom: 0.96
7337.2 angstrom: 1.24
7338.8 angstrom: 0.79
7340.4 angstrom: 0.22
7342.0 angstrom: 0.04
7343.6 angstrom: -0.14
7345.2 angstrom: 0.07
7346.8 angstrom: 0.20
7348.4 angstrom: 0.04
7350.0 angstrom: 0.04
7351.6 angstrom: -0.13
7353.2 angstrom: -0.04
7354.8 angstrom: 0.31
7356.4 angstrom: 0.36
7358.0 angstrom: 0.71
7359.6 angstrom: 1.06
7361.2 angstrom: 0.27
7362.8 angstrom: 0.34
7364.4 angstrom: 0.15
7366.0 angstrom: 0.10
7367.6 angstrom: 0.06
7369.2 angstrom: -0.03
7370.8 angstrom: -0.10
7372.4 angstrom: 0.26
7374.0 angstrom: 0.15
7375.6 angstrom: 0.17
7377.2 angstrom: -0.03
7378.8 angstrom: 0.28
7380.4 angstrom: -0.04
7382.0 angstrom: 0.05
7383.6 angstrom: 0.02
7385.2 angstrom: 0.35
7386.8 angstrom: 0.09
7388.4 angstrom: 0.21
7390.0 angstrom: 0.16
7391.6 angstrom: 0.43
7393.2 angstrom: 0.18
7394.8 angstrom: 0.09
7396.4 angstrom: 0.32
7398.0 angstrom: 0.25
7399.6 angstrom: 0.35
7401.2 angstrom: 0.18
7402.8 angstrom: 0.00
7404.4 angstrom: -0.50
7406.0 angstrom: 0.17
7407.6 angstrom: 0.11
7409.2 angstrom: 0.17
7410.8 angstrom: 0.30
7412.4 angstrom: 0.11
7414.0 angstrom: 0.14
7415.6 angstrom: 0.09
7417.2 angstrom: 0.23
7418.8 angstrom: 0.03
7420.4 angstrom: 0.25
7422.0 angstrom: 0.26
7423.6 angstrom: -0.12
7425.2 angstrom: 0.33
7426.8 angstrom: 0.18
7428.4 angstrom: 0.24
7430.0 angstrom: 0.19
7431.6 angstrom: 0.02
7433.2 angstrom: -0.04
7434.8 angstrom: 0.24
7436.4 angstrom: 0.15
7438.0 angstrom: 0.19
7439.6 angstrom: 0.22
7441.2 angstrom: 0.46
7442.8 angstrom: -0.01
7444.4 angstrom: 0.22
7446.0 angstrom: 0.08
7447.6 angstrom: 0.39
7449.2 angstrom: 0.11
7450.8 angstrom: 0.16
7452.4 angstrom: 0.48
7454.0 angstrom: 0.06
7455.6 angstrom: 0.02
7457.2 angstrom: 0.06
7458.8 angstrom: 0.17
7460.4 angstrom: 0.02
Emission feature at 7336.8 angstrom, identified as [O II]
